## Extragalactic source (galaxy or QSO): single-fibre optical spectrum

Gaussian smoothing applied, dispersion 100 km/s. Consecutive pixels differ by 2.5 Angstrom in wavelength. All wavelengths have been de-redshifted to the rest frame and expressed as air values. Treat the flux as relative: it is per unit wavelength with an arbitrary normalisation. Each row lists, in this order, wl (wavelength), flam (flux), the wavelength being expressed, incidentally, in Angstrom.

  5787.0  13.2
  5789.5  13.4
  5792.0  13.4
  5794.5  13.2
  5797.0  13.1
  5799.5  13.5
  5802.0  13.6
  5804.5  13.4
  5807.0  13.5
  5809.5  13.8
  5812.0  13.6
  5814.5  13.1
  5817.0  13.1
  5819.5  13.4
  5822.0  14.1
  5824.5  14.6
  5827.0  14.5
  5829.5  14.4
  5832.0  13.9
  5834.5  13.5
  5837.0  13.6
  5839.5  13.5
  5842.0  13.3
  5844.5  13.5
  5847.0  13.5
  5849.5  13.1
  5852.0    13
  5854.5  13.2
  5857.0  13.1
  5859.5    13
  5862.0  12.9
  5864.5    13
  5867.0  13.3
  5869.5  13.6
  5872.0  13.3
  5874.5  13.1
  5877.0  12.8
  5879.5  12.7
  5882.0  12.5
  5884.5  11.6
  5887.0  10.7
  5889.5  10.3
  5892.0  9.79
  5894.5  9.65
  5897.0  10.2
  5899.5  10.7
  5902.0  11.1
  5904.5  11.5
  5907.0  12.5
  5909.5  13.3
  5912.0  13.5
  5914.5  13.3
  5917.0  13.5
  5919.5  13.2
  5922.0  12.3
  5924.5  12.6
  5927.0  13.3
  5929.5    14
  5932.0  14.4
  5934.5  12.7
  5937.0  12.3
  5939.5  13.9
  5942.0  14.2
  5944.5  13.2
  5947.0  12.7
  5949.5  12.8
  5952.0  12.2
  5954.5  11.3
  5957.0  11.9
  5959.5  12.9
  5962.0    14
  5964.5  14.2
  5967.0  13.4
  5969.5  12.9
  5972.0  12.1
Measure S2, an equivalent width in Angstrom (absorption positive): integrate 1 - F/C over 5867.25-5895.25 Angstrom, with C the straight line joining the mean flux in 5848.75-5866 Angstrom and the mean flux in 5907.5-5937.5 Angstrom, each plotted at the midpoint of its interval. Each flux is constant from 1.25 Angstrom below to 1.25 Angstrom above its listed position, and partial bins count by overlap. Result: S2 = 2.54 Angstrom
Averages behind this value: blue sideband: 13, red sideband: 13.2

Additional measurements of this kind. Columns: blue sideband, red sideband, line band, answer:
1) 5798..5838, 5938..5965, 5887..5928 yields 4.2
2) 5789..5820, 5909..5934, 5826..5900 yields 3.9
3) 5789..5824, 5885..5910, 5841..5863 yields -1.8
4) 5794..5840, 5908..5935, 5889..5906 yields 3.7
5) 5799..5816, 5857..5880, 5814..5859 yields -0.9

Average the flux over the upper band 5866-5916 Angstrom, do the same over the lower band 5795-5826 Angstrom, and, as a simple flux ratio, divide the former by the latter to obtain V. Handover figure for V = 0.9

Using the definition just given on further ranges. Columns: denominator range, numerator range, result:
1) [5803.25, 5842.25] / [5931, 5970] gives 0.95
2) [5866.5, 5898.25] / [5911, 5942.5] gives 1.13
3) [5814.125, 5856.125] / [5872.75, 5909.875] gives 0.84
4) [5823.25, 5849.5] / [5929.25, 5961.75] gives 0.94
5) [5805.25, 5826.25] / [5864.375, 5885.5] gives 0.94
